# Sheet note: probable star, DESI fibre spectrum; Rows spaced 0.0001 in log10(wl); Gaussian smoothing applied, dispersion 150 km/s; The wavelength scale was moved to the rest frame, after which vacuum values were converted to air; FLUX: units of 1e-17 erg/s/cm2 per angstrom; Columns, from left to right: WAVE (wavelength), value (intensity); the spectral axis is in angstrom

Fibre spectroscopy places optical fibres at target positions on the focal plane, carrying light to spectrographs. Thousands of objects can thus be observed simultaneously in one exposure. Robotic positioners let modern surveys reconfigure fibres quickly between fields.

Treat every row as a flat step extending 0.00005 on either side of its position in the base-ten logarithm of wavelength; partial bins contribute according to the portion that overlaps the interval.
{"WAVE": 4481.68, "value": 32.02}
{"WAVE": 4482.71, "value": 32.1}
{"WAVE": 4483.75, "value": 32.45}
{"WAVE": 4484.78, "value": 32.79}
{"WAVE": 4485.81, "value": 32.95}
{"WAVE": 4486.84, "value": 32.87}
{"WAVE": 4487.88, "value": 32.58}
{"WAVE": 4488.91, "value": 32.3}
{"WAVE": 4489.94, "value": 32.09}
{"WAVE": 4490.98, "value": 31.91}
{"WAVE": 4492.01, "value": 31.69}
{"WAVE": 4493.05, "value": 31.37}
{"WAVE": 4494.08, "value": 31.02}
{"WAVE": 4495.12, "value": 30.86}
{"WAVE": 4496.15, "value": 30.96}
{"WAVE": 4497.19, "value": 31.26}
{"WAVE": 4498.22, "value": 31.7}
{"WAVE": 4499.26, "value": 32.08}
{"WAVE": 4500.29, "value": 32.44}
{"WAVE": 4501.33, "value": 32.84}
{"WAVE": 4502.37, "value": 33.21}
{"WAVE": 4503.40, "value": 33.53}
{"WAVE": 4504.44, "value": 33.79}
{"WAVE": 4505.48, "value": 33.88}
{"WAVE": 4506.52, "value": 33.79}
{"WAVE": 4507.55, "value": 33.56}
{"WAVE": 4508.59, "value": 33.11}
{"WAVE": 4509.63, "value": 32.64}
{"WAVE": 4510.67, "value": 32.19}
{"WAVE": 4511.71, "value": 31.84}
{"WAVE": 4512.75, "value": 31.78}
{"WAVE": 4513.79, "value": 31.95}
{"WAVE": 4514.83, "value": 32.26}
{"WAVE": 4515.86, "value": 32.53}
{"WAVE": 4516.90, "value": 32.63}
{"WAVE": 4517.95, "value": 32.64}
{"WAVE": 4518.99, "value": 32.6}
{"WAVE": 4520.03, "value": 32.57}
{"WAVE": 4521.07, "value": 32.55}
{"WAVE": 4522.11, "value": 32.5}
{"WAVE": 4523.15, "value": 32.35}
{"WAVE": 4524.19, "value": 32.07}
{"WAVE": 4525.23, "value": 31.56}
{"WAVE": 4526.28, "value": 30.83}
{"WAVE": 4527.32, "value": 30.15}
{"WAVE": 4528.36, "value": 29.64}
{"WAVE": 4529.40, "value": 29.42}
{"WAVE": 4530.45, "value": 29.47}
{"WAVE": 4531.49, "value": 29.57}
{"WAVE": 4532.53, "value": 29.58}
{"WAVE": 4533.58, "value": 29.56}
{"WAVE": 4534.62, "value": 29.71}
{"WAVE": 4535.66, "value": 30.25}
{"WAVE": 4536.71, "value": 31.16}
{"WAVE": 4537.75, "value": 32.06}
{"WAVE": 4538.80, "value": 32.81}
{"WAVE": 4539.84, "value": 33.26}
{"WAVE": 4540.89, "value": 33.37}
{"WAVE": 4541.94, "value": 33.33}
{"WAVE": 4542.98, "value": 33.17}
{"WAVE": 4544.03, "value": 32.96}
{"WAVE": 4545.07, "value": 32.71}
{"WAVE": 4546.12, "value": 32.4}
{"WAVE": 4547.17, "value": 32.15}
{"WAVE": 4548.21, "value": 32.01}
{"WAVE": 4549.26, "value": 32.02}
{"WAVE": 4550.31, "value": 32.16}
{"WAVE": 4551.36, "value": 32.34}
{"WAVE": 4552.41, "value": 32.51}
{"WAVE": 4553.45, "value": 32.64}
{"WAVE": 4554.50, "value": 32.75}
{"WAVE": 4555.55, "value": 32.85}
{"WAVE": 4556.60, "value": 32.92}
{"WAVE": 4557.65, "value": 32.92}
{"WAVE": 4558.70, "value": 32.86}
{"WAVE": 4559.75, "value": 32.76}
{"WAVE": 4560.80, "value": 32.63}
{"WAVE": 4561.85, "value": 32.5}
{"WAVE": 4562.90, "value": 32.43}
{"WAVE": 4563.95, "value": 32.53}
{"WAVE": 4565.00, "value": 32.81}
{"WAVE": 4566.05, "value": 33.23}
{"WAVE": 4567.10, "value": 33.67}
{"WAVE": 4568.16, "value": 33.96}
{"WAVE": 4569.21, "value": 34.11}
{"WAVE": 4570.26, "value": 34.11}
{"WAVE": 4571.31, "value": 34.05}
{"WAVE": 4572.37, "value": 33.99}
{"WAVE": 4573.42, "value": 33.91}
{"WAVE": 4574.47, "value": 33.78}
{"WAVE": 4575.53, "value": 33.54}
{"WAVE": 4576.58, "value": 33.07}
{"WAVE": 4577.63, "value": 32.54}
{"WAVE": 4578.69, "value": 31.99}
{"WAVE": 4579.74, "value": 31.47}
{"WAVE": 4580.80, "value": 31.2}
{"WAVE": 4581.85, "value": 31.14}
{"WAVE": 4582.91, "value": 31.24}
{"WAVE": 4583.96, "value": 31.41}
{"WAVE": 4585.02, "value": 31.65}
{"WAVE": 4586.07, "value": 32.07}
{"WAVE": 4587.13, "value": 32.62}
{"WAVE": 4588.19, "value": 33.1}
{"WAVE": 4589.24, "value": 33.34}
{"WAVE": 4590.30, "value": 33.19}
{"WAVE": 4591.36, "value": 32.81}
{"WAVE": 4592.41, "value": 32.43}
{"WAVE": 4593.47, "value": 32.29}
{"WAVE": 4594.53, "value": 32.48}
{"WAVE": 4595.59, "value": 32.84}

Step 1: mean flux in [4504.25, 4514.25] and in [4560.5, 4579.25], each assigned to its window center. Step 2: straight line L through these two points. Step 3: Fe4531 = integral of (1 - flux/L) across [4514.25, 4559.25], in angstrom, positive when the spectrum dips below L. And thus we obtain 1.5 angstrom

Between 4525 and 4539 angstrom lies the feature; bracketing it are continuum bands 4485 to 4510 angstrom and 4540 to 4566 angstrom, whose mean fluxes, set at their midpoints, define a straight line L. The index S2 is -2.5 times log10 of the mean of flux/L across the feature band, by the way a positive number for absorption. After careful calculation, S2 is 0.08 mag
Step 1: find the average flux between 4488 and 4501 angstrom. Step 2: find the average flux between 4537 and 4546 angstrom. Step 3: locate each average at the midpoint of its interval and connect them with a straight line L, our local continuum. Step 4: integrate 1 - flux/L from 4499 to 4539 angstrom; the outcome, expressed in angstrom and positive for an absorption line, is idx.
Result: 0.6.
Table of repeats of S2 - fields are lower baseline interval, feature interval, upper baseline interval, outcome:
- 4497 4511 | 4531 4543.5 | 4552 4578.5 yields 0.05 mag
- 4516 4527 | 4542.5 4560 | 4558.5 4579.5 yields 0.01 mag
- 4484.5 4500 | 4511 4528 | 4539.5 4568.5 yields 0.01 mag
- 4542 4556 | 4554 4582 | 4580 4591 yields -0.02 mag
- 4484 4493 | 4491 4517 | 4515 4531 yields -0.01 mag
